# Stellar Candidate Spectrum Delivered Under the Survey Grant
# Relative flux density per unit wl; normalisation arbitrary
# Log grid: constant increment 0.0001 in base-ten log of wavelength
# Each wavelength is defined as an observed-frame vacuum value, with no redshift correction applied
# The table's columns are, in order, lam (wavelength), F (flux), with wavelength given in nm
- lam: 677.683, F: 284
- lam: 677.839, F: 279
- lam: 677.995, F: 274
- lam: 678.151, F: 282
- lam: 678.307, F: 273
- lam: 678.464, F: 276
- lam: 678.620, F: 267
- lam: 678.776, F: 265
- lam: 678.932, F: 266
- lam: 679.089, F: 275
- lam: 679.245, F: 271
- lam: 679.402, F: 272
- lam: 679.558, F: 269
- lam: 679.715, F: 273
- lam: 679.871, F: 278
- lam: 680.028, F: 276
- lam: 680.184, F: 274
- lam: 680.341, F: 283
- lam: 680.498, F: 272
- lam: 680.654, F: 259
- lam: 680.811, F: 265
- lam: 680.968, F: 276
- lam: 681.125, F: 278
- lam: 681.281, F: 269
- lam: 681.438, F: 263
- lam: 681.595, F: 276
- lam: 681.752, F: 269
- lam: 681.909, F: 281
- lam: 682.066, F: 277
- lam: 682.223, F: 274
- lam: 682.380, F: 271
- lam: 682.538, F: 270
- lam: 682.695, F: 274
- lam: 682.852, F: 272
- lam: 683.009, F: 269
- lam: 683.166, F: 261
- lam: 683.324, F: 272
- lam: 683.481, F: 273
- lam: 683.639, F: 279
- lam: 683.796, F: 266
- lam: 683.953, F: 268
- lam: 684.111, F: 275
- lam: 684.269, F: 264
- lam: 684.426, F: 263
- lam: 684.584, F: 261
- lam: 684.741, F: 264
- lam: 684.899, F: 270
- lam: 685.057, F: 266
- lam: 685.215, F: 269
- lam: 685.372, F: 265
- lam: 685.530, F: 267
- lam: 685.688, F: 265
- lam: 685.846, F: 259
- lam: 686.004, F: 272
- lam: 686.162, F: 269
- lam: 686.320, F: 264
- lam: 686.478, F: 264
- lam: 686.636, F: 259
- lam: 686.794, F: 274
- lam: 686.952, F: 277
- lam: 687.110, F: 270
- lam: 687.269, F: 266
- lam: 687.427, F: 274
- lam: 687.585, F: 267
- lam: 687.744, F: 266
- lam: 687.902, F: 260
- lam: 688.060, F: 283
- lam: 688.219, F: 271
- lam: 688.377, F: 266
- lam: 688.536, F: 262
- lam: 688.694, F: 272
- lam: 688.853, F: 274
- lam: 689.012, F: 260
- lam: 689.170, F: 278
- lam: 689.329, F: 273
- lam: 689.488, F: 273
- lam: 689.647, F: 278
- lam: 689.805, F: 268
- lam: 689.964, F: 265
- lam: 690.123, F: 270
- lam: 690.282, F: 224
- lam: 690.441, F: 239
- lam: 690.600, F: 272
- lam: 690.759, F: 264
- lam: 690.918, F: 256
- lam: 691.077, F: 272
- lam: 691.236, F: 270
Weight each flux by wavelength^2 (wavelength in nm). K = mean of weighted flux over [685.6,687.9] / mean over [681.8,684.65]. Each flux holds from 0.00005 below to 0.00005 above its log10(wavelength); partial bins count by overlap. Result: 1.00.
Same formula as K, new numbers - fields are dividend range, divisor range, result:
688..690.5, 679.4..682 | 1.00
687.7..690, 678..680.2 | 1.02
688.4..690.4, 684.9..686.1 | 1.01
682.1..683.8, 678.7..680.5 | 1.00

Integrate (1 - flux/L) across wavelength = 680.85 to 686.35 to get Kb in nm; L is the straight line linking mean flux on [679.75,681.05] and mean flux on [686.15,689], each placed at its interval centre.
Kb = 0.03 nm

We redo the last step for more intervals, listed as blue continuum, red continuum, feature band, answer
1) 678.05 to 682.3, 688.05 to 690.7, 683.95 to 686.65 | 0.03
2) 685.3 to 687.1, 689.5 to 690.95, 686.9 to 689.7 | -0.07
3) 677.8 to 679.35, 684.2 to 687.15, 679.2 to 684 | -0.04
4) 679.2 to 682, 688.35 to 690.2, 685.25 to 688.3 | 0.03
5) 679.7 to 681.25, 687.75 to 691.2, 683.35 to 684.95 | 0.01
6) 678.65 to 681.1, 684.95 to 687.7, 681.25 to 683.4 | -0.01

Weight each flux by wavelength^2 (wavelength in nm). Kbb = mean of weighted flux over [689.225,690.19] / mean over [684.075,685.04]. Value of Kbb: 1.0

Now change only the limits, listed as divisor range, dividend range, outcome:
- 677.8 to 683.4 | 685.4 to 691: 1.00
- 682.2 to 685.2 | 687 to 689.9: 1.02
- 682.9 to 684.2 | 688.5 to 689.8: 1.02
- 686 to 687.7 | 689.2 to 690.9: 0.99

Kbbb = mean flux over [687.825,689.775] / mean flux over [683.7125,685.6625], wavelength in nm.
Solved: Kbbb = 1.02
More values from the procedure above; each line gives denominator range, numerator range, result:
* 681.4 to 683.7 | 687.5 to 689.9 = 0.99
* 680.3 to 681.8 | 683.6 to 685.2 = 0.99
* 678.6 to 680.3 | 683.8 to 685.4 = 0.98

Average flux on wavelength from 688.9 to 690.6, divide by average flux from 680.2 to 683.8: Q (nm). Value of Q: 0.97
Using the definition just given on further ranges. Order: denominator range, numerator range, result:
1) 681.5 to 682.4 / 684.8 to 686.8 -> 0.97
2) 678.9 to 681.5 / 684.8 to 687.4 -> 0.98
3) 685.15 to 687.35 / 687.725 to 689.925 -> 1.01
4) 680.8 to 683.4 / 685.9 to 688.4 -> 0.99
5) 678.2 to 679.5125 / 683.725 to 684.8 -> 0.98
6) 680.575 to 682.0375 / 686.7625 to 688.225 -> 1.00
